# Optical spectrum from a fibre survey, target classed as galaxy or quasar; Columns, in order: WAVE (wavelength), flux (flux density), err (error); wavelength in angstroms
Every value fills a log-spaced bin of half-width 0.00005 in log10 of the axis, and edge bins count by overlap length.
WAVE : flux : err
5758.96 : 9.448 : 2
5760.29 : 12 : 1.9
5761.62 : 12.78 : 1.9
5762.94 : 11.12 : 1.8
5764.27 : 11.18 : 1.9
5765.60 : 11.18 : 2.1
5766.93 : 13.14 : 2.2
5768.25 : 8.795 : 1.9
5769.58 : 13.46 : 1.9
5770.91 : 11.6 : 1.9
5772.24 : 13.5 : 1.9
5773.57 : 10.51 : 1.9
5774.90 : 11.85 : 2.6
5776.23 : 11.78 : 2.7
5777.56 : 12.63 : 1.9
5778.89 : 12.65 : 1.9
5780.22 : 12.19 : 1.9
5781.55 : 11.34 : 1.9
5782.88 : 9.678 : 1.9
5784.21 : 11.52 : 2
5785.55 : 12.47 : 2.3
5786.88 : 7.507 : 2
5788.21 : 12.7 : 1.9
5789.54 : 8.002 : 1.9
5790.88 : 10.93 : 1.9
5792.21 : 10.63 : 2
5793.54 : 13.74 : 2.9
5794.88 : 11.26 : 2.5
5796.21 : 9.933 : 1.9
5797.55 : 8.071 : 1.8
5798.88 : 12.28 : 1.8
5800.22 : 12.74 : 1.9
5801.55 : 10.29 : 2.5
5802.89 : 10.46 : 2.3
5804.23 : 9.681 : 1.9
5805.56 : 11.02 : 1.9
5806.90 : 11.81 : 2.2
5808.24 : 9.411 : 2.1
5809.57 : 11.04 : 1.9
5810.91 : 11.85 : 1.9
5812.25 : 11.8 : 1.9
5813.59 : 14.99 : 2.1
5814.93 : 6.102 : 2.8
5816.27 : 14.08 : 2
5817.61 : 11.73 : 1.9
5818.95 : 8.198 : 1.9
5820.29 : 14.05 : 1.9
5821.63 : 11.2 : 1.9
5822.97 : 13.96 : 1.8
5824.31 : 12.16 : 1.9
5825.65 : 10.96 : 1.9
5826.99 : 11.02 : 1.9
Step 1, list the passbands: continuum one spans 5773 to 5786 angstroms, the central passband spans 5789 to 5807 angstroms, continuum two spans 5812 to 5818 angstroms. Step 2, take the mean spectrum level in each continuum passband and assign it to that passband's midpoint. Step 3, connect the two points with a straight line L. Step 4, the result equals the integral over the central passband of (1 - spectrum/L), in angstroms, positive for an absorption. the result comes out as 1.4 angstroms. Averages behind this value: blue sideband 11.7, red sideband 11.7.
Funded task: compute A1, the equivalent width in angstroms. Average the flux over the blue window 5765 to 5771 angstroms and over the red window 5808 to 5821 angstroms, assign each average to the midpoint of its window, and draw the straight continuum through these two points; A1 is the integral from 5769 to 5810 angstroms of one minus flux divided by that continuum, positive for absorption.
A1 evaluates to 1.25 angstroms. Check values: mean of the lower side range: 11.6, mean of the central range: 11.2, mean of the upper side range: 11.4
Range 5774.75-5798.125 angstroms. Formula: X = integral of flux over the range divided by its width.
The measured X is 11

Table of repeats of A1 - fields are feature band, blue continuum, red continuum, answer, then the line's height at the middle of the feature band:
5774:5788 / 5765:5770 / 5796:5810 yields -0.2 angstroms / 11.2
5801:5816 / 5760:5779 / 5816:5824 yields 1.5 angstroms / 12.1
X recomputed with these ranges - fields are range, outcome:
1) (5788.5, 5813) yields 10.9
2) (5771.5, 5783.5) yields 11.8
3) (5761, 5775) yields 11.7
